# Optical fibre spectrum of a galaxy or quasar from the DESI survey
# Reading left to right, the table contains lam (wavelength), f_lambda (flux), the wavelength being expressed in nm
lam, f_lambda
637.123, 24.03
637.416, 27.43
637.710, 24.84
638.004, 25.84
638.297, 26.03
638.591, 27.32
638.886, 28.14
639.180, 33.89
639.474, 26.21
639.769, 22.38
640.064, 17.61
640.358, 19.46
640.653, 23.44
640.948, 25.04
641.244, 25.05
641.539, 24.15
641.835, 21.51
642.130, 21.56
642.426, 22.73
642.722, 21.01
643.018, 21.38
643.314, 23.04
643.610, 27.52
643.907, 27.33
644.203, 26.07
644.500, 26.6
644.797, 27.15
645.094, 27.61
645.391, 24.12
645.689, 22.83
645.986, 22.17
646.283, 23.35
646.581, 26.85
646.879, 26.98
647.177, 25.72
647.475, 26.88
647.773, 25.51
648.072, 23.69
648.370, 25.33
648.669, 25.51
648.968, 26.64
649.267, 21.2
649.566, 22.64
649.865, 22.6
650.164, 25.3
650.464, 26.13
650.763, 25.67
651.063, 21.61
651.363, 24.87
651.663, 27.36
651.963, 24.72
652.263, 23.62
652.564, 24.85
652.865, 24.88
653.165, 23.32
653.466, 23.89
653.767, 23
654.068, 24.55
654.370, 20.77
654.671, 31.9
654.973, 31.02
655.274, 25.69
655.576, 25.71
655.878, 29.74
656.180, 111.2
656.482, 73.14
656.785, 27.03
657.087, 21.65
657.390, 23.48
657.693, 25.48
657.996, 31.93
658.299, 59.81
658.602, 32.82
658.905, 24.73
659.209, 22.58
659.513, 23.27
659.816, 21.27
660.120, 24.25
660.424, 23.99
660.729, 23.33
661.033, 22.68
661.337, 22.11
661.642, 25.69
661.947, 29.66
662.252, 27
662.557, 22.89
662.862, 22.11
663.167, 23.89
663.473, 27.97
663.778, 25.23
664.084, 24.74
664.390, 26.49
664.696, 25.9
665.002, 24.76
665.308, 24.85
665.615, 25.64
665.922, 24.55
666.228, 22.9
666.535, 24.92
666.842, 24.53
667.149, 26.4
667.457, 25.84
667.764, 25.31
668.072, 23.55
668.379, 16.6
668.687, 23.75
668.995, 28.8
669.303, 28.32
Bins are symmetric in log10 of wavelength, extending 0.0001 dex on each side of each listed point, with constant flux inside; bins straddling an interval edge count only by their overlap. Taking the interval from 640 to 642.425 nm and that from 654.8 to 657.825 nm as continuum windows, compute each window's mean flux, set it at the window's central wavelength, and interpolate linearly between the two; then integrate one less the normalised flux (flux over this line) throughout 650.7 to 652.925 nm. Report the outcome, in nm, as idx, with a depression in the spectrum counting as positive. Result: 0.63 nm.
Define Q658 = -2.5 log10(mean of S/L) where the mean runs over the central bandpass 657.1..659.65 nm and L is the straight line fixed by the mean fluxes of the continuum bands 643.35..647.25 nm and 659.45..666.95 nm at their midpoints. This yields -0.21 mag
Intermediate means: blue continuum 25.6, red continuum 24.6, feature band 30.1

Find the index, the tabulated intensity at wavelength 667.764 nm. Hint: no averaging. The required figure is 25.31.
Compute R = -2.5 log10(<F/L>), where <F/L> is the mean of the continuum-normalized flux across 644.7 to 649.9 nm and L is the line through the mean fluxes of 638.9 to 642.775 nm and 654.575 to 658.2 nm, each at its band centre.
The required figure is 0.19 mag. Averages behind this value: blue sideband 23.6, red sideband 38.6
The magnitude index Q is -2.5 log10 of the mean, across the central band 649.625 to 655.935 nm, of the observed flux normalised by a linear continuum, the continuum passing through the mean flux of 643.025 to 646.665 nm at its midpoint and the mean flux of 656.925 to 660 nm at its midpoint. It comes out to 0.08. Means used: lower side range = 25.2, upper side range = 28.7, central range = 25.2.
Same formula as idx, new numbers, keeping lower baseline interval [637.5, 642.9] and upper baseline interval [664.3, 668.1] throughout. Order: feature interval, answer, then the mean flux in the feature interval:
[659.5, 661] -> 0.103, 23.2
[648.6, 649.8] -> 0.036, 23.8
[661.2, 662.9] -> -0.012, 25.1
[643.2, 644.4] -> -0.085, 26.1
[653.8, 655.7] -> -0.130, 26.4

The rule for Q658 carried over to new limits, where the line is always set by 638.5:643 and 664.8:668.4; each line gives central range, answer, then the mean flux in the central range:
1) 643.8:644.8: -0.12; 26.7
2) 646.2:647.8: -0.09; 26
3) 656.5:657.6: -0.23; 30.1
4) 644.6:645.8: -0.07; 25.5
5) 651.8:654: 0.00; 24.1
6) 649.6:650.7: -0.02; 24.6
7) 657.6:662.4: -0.14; 27.6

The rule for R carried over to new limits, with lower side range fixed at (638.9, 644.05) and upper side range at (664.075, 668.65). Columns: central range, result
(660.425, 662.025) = 0.00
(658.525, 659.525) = -0.06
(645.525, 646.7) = 0.01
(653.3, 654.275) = 0.02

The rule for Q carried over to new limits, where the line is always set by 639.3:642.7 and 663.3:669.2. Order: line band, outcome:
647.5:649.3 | -0.08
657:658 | -0.04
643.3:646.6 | -0.11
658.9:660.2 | 0.06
